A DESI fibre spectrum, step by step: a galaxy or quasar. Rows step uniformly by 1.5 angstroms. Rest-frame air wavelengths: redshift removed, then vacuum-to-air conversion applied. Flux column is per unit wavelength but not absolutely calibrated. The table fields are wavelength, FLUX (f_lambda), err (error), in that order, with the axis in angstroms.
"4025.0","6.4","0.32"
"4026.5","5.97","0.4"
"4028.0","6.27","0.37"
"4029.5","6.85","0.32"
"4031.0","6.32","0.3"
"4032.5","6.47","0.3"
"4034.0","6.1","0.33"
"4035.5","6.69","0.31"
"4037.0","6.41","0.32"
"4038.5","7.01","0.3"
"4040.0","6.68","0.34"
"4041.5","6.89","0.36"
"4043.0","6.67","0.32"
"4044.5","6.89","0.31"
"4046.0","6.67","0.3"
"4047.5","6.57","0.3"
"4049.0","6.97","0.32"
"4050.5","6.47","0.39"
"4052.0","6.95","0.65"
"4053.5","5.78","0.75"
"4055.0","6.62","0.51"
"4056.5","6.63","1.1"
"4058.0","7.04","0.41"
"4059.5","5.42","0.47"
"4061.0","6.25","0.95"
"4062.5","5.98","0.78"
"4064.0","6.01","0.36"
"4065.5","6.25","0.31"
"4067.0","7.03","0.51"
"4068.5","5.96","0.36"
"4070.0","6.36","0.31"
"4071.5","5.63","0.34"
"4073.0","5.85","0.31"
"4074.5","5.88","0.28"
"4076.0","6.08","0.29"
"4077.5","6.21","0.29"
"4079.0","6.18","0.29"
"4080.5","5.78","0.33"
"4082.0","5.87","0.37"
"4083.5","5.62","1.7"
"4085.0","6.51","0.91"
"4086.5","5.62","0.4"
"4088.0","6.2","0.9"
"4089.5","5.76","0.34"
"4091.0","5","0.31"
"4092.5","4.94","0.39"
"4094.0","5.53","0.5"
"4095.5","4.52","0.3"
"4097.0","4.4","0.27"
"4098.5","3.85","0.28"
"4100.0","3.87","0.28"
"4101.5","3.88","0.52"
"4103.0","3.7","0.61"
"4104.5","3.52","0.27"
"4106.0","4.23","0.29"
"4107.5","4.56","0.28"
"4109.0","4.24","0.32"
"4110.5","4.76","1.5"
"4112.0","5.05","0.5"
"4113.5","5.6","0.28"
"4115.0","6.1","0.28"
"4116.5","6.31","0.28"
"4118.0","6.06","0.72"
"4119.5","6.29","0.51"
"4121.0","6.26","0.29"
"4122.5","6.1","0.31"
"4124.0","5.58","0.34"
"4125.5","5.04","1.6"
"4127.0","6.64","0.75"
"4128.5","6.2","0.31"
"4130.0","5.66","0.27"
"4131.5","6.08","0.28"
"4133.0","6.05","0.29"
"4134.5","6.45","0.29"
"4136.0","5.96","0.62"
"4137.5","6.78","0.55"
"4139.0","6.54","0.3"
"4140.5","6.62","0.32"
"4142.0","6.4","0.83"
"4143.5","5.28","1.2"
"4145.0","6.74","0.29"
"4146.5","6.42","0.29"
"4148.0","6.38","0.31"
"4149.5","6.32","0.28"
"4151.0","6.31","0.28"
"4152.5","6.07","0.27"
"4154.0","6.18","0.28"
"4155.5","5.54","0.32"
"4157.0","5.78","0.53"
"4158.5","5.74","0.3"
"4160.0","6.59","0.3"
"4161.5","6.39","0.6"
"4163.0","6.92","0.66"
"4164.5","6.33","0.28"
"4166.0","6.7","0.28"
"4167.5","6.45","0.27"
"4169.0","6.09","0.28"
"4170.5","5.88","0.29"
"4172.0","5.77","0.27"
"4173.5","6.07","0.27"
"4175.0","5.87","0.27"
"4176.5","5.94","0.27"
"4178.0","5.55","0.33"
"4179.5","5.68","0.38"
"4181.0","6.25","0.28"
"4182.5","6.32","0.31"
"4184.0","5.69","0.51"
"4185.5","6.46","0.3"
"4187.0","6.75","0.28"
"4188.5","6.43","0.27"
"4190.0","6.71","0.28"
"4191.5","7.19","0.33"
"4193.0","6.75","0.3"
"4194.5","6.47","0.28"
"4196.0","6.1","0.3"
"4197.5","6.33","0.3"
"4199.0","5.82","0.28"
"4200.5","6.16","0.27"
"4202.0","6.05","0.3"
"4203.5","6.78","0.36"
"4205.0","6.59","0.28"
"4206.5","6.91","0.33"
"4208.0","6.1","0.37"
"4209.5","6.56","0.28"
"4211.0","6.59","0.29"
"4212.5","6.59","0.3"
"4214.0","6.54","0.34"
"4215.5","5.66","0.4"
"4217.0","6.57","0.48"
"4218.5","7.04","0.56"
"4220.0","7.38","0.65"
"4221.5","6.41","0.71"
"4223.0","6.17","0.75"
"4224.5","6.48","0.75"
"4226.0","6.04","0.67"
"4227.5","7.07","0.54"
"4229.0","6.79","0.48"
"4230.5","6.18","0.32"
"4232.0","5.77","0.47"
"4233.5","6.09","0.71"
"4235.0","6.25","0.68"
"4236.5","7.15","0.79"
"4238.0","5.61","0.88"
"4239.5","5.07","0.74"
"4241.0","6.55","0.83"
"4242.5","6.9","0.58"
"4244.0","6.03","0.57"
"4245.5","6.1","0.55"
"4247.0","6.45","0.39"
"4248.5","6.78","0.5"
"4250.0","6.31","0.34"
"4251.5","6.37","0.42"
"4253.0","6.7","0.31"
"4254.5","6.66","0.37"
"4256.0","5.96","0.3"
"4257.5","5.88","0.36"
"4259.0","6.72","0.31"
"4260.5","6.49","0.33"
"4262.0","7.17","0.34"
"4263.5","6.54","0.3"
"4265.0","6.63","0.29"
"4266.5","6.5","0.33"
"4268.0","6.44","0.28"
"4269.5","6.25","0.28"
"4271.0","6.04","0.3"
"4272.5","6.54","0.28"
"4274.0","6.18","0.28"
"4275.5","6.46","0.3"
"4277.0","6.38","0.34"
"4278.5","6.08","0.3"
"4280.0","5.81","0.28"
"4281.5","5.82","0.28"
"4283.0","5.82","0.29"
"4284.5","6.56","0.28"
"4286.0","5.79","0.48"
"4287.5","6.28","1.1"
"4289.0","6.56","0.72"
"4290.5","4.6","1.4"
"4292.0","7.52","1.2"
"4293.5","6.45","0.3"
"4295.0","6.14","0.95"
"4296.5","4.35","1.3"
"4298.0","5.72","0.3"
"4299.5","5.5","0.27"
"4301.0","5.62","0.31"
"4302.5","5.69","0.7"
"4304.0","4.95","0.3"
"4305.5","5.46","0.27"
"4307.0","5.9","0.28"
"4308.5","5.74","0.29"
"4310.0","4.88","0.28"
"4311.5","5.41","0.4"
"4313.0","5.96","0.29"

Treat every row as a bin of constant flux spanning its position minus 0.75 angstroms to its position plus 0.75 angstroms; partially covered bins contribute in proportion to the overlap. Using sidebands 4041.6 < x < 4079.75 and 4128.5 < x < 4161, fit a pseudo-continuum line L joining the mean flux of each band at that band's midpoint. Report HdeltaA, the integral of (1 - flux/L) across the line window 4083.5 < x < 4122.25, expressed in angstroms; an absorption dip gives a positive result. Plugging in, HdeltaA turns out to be 7.2 angstroms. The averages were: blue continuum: 6.34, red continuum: 6.19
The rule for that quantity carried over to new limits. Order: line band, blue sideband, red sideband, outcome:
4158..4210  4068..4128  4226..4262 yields -3.0 angstroms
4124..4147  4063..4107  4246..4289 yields -2.1 angstroms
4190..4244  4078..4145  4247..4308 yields -4.7 angstroms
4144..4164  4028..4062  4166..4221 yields 0.5 angstroms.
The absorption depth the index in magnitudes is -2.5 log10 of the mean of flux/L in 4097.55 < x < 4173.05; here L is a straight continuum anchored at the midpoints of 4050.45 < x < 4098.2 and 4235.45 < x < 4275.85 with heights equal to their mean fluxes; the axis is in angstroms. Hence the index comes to 0.059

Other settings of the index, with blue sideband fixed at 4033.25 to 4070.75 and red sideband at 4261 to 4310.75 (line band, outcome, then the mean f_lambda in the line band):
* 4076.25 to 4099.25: 0.17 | 5.48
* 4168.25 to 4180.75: 0.07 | 5.87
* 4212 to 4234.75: -0.05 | 6.45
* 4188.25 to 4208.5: -0.05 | 6.46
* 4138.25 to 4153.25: 0.00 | 6.31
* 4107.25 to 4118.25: 0.19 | 5.34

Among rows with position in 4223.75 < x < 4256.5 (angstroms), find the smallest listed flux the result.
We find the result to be 5.07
